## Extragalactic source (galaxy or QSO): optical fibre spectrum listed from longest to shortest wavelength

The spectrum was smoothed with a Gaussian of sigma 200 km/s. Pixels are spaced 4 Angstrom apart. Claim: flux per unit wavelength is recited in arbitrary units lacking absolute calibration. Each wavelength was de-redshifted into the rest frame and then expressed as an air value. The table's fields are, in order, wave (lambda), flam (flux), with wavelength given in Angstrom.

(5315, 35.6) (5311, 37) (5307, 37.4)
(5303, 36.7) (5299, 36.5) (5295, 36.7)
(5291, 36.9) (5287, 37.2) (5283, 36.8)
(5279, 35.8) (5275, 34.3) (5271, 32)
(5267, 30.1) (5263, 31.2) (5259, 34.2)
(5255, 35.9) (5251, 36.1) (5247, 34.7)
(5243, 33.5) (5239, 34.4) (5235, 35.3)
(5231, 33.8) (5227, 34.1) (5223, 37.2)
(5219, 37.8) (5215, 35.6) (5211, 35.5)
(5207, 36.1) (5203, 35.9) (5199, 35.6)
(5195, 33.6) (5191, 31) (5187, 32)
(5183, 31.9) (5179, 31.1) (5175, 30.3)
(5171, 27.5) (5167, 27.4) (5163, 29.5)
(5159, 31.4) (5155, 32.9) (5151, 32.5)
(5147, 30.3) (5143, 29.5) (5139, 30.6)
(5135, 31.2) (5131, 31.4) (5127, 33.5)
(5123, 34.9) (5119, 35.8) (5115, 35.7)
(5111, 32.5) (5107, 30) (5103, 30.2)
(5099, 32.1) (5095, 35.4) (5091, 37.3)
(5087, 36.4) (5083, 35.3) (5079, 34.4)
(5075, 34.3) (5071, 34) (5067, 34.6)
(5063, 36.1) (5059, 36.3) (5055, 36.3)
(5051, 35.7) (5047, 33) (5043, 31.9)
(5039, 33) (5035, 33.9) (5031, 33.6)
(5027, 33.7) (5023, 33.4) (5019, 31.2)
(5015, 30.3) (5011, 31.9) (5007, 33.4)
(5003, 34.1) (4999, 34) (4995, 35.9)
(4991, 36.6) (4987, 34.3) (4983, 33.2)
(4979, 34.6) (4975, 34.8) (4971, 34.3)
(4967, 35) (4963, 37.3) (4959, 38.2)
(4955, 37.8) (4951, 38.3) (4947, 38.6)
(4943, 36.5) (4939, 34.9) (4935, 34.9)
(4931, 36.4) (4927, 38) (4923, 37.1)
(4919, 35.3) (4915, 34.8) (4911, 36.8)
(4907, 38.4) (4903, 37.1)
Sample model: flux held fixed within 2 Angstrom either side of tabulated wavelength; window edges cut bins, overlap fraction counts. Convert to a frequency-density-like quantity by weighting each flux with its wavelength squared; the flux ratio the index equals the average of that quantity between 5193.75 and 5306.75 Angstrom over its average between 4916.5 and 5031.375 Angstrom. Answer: 1.1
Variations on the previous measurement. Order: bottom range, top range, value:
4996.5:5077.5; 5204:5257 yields 1.13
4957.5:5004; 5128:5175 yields 0.93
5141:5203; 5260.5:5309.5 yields 1.17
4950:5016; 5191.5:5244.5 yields 1.10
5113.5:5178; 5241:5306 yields 1.17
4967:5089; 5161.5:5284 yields 1.06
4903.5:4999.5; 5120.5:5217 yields 0.97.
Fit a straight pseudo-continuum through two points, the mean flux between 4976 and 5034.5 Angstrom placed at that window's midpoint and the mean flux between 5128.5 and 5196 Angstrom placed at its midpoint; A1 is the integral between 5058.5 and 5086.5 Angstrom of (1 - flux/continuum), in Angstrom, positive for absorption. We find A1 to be -2.24 Angstrom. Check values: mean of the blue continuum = 33.6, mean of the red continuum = 30.8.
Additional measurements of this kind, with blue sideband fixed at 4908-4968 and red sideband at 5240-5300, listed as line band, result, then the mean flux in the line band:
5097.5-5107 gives 1.3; 30.9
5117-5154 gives 3.5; 32.2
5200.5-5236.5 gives -0.7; 35.7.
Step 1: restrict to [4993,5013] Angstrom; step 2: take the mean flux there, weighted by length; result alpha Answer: 33.9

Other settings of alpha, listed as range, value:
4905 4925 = 36.5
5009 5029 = 32.1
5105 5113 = 31.2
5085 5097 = 36.4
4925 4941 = 36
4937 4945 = 35.7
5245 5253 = 35.4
